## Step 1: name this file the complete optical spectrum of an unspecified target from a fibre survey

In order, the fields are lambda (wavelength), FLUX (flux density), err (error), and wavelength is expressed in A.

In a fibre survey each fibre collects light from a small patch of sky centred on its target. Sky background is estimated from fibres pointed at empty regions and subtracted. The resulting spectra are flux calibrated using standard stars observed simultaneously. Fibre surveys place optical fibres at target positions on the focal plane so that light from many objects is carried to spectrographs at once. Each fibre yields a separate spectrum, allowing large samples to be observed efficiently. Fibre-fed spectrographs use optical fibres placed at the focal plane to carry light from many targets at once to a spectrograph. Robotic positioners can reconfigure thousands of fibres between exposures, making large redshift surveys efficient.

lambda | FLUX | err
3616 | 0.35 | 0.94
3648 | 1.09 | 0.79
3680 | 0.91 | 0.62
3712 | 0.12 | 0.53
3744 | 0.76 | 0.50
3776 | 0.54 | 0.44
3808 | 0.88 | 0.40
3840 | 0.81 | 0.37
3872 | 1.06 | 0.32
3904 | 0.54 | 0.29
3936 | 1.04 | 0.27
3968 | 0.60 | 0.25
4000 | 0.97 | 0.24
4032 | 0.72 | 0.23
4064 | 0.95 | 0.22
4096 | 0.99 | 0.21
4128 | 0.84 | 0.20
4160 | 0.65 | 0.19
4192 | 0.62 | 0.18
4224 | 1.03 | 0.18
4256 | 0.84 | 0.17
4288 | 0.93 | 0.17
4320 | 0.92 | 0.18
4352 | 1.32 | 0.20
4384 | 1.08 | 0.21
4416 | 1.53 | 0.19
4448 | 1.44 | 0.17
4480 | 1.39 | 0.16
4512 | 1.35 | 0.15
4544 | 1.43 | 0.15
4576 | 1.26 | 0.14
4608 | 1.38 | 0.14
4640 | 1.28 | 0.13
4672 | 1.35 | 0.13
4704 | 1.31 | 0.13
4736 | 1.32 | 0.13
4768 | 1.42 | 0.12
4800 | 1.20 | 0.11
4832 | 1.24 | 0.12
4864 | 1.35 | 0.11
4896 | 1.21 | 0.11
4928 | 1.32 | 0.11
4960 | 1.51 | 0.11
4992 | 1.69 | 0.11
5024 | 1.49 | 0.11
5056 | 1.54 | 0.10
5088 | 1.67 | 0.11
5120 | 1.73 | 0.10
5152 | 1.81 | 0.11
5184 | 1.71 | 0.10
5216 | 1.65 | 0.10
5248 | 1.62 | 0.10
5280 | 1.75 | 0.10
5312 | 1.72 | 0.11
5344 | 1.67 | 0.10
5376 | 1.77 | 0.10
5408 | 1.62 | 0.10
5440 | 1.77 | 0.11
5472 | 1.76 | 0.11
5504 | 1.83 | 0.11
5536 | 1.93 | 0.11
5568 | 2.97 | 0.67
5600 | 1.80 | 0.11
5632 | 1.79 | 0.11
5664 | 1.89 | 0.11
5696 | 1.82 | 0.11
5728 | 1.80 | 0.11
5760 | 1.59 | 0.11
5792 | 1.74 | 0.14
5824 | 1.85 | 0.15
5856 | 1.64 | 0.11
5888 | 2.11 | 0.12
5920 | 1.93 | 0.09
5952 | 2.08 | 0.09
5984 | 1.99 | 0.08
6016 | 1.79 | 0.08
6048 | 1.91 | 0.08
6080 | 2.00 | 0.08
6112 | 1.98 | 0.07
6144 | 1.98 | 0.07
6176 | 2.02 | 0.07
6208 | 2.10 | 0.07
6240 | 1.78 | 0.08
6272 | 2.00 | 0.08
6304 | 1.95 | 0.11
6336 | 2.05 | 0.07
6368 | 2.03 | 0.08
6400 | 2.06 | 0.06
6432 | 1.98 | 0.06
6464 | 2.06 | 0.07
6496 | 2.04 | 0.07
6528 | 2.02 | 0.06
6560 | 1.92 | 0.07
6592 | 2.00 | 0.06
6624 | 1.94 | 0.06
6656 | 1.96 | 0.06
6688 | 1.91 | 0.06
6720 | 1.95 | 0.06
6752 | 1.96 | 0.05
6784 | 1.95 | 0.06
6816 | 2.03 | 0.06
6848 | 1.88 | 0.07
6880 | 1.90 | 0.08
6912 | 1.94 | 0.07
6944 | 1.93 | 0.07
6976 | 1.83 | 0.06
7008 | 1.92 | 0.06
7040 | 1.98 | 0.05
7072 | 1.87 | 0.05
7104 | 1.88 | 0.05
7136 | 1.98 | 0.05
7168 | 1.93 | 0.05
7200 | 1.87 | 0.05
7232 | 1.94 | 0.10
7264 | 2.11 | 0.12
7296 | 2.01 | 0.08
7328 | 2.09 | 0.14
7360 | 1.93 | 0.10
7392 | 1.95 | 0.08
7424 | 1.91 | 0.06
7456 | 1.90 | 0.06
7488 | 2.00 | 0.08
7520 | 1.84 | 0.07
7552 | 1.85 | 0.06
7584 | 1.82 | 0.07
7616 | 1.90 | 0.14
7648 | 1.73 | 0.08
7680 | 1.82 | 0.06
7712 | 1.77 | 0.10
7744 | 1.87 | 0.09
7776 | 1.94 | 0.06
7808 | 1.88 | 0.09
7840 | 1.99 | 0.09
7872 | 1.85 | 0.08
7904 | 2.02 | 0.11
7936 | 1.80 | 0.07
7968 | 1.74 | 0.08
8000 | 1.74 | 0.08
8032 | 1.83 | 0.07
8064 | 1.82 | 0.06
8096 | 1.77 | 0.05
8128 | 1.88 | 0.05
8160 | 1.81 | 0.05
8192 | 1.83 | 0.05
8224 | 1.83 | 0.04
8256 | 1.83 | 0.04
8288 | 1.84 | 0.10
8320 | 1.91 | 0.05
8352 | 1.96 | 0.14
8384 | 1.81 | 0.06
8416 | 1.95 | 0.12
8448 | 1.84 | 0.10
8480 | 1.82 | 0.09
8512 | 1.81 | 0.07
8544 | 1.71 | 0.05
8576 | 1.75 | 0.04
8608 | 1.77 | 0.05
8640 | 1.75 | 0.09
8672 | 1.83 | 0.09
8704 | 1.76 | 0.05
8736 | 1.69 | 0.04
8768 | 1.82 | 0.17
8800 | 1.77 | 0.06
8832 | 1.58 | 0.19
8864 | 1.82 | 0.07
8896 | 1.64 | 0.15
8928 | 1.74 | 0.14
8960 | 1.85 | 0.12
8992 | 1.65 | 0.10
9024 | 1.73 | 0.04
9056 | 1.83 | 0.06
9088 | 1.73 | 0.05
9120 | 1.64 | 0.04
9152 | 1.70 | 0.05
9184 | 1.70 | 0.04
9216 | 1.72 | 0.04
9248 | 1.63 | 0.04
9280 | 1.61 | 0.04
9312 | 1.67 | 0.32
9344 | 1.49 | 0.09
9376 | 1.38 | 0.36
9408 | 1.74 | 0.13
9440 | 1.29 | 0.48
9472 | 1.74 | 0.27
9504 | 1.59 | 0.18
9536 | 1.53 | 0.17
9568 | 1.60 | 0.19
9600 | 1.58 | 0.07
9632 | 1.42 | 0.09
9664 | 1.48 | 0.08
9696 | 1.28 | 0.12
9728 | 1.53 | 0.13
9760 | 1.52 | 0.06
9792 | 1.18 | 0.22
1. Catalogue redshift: 0.11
